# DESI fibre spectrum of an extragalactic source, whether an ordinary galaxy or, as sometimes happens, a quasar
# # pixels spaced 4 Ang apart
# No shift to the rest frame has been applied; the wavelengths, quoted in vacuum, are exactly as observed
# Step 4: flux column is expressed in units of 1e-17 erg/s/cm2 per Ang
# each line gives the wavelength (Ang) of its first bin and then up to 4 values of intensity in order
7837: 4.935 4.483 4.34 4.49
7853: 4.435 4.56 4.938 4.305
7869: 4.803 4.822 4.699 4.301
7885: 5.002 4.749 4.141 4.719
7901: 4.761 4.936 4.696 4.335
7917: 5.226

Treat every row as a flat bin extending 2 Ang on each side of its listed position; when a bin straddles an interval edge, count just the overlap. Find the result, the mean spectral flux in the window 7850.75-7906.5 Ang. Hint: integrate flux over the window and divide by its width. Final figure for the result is 4.65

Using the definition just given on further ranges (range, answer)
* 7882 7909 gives 4.7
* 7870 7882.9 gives 4.62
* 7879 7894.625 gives 4.56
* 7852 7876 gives 4.65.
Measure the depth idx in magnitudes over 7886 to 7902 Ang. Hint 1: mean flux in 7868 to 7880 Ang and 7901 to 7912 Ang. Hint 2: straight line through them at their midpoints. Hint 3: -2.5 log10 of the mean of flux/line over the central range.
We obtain 0.033 mag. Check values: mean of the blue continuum 4.73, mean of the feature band 4.61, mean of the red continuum 4.76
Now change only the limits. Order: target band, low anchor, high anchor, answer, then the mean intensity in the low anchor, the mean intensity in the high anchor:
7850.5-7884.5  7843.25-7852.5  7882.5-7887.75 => 0.011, 4.42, 4.9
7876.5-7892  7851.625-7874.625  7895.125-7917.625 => 0.011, 4.65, 4.75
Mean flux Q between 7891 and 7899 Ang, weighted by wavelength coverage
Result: 4.43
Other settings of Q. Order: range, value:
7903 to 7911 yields 4.82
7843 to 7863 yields 4.55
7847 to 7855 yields 4.46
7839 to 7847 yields 4.41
